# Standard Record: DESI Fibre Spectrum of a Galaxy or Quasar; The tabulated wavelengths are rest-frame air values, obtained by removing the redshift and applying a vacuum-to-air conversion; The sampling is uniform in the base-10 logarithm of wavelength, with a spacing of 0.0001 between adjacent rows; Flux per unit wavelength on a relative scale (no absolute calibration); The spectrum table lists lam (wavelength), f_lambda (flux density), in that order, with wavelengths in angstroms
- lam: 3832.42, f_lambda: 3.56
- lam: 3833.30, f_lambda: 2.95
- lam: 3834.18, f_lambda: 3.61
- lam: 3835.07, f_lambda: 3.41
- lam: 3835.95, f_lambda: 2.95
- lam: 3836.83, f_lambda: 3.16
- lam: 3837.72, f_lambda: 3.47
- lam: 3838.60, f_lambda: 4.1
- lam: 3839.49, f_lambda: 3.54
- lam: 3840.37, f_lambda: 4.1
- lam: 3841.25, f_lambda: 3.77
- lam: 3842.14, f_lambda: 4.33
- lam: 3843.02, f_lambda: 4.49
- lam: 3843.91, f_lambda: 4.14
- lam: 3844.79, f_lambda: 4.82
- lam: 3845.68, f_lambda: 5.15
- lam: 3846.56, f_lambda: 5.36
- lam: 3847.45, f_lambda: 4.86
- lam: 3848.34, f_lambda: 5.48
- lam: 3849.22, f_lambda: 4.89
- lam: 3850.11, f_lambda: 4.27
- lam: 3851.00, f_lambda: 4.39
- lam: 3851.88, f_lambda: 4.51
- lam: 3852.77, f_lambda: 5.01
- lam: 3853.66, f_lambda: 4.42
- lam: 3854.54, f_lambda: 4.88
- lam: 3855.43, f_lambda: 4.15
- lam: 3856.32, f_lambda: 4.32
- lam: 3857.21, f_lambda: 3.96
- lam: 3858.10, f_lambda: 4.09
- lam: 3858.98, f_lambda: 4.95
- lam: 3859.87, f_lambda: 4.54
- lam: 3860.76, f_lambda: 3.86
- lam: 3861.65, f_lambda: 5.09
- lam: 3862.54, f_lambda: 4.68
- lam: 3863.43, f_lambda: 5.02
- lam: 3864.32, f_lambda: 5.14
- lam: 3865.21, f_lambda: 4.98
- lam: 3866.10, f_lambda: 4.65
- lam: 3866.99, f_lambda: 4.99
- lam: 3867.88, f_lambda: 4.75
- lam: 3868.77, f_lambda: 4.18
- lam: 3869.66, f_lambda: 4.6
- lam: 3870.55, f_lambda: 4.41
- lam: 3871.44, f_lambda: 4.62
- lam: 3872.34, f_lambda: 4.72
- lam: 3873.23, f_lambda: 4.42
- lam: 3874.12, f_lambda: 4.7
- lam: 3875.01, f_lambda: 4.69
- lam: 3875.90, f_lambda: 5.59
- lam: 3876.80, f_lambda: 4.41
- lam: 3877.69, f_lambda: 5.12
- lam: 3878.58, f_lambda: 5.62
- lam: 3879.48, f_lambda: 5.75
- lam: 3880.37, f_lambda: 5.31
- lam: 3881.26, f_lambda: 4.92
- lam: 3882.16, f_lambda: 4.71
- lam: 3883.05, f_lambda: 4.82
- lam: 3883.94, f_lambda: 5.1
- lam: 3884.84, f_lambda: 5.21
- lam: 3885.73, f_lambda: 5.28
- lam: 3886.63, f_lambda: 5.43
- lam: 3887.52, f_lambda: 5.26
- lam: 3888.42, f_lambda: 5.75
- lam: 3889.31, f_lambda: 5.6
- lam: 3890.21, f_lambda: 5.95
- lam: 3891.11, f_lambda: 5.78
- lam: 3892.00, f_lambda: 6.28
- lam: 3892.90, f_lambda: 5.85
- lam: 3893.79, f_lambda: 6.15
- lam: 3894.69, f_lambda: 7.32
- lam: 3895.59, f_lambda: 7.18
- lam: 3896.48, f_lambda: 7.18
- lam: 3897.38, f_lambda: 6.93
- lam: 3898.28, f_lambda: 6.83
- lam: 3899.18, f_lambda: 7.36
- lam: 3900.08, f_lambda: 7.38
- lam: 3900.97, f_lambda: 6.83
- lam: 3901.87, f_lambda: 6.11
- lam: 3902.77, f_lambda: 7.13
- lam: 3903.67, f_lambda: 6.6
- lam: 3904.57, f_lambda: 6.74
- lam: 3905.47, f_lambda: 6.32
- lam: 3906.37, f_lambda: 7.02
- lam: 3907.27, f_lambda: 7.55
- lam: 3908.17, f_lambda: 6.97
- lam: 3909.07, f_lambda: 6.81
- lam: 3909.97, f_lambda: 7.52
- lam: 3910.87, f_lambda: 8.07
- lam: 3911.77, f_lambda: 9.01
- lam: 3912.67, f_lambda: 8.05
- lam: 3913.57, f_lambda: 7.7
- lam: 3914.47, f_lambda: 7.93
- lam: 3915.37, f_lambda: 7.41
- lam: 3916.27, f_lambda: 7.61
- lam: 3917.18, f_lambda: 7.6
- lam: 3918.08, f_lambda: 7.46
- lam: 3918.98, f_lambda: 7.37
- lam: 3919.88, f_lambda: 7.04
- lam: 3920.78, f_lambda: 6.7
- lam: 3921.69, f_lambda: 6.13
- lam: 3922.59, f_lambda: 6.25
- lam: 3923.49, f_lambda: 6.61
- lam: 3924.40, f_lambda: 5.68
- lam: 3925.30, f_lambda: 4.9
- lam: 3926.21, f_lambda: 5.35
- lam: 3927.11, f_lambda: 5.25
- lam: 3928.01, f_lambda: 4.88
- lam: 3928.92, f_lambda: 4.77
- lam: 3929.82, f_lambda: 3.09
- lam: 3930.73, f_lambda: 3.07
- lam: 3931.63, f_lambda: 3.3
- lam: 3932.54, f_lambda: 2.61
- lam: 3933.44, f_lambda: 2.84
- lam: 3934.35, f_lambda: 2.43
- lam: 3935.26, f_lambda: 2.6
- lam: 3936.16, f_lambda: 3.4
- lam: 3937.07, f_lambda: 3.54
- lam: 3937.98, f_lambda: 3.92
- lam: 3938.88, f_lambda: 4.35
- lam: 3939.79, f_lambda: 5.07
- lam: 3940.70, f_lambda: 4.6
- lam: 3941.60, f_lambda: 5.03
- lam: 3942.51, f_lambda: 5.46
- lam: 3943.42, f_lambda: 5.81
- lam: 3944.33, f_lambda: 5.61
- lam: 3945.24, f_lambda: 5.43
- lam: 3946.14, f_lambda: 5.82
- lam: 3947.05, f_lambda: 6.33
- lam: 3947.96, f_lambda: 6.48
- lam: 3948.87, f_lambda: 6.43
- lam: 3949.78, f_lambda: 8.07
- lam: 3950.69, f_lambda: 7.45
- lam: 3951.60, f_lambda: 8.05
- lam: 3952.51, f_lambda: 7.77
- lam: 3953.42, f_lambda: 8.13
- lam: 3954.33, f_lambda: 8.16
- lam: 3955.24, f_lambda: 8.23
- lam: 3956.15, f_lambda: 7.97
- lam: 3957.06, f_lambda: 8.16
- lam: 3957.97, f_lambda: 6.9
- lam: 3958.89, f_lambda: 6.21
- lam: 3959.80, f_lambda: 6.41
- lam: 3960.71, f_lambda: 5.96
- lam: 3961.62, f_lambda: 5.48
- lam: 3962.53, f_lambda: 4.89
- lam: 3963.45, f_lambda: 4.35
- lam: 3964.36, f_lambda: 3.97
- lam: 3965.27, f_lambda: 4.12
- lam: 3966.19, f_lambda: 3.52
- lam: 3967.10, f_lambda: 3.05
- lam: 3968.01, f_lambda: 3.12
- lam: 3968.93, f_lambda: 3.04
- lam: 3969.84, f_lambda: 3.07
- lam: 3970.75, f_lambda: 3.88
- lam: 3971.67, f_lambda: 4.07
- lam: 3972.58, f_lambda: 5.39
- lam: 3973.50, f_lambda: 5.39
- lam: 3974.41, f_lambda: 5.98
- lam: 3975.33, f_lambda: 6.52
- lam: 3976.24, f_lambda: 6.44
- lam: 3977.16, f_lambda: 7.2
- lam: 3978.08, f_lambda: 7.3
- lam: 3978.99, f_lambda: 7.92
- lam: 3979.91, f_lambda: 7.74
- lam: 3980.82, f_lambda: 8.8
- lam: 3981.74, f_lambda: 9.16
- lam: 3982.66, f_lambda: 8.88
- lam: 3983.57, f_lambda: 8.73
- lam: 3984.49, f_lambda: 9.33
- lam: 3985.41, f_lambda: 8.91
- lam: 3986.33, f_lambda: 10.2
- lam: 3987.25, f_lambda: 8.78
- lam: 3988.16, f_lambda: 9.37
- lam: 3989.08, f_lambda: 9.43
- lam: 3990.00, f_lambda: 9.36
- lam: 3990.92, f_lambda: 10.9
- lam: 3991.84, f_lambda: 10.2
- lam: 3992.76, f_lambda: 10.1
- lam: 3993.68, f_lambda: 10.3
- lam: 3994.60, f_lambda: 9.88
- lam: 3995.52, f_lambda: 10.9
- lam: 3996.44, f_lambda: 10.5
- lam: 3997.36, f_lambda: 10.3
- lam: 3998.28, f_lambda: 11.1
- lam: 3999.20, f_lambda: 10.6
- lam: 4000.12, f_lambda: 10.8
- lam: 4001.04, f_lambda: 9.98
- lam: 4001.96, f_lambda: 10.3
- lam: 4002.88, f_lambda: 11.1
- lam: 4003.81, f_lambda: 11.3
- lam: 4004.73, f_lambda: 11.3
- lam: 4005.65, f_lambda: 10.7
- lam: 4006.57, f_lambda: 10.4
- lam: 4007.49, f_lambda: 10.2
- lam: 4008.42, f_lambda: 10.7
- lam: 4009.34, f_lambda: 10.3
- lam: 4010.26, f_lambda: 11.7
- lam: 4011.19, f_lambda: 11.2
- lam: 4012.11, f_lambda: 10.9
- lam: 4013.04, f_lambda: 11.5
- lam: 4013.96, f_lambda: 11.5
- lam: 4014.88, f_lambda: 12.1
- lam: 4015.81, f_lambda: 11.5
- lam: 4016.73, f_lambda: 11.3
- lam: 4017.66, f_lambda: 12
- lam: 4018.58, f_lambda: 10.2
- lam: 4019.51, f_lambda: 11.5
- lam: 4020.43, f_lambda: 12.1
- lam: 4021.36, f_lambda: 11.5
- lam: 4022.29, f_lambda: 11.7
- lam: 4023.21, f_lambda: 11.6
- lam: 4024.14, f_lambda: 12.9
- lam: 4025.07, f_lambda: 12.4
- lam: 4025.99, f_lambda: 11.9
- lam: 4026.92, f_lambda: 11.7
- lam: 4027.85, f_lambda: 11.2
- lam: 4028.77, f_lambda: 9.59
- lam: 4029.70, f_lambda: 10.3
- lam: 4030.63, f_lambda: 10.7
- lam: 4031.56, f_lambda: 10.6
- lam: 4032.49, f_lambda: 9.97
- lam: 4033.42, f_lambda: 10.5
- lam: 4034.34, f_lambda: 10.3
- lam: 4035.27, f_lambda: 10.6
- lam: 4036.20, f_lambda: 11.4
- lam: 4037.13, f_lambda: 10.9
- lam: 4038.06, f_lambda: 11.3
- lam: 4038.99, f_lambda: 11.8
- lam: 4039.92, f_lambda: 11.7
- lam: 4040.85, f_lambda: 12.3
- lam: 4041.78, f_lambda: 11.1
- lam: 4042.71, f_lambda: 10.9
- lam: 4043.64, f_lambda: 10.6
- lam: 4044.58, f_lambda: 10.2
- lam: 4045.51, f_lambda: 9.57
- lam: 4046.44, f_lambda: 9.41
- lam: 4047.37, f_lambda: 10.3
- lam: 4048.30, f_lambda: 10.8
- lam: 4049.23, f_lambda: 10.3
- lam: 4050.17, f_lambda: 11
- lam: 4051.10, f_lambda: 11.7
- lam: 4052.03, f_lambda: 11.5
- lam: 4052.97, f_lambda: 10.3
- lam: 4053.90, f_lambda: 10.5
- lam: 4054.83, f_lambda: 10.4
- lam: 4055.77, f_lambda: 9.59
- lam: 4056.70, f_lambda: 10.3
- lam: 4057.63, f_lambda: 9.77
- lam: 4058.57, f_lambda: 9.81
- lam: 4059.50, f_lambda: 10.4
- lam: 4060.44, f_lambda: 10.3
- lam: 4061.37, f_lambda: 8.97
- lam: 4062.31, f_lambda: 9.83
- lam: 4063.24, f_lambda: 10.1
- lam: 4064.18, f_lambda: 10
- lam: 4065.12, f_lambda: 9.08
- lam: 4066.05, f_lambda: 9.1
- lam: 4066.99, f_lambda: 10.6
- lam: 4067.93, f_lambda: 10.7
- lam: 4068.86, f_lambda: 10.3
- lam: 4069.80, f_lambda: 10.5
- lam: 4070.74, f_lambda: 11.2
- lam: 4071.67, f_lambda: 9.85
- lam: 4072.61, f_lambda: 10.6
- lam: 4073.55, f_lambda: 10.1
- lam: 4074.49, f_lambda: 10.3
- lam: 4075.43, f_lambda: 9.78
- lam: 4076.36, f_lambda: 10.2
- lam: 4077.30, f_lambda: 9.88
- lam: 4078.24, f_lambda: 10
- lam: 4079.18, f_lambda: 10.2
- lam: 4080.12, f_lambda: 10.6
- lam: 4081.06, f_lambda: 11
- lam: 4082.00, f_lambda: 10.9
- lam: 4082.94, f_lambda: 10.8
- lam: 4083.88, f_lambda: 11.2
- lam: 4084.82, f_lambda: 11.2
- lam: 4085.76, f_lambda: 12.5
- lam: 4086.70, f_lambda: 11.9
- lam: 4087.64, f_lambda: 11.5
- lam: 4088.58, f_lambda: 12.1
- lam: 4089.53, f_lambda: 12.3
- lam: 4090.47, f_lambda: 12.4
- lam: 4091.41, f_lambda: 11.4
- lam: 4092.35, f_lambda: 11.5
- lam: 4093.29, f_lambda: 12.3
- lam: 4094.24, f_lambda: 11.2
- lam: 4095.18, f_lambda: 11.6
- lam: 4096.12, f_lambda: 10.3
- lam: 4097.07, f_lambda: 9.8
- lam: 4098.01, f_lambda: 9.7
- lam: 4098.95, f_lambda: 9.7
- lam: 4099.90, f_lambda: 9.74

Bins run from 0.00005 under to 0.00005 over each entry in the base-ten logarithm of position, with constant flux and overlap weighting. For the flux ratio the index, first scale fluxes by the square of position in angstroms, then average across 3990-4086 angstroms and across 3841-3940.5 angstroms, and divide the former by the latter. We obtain 2.12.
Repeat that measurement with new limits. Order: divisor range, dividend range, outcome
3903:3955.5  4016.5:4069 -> 1.88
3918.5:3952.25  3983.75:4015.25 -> 2.08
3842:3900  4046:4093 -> 2.27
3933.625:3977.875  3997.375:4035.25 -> 2.08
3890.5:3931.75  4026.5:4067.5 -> 1.71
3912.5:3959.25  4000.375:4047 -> 1.96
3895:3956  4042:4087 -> 1.81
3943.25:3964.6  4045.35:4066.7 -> 1.61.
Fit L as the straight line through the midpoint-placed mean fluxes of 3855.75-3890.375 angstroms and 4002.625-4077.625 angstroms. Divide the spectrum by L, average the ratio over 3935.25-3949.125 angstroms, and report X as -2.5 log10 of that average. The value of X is 0.41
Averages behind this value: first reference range 4.89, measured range 5.05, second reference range 10.7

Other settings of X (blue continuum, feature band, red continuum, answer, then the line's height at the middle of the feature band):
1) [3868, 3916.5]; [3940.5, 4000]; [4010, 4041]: 0.27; 9.15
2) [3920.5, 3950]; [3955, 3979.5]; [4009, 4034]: 0.29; 7.24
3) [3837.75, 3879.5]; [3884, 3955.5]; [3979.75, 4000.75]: 0.13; 7.02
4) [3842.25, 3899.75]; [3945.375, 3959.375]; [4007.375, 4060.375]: 0.11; 8.04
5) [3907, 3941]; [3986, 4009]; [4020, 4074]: -0.19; 8.65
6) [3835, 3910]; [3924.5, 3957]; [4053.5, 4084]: 0.29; 6.96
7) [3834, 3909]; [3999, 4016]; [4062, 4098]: -0.24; 8.82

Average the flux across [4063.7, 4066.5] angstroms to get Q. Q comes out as 9.39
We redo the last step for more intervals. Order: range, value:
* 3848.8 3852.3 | 4.51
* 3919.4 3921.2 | 6.9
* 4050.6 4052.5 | 11.6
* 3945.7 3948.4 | 6.21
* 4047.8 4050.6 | 10.7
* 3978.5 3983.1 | 8.49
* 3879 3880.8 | 5.52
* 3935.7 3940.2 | 4.05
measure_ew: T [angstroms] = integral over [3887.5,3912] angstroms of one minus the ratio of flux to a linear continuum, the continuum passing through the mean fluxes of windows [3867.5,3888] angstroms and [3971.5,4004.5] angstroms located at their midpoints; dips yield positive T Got -4.3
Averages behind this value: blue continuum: 4.94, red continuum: 9.04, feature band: 6.77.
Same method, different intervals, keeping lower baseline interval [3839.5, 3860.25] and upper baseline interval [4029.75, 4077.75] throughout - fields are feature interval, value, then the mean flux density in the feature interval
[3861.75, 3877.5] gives 1.09 angstroms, 4.75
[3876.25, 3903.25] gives -1.14 angstroms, 5.95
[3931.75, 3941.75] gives 4.88 angstroms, 3.62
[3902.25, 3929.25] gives -1.70 angstroms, 6.82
